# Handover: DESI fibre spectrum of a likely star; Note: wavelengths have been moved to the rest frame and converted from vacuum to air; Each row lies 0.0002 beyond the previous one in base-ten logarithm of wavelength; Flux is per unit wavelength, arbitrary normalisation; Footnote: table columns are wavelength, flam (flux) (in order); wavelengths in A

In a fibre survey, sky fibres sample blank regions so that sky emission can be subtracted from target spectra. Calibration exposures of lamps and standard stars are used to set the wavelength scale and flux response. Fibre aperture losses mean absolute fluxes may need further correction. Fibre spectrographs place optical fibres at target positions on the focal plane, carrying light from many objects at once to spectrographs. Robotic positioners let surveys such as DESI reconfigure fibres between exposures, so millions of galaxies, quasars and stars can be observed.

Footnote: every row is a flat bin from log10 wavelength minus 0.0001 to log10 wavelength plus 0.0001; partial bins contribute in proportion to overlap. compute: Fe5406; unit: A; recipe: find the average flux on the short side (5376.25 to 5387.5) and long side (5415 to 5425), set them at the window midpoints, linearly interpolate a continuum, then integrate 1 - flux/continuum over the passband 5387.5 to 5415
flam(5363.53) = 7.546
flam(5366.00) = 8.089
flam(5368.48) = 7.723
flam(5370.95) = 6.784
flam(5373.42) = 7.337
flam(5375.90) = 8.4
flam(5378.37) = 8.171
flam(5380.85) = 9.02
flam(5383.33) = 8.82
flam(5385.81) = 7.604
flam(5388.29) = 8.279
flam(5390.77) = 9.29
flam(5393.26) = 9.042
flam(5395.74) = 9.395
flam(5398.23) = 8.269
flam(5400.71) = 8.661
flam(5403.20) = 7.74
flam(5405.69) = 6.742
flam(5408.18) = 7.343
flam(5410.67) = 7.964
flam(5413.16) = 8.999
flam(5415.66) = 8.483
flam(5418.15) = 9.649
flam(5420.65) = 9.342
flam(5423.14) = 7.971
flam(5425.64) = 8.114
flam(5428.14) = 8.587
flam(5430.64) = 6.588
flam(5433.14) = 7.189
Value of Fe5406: 0.9 A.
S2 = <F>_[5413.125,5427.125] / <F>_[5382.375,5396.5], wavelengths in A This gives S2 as 1.0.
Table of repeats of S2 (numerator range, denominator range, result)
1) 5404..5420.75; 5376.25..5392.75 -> 0.97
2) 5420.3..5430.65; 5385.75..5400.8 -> 0.94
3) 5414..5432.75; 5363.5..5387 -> 1.05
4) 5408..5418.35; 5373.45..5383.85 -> 1.01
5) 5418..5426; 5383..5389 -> 1.07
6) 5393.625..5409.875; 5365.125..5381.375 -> 1.03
